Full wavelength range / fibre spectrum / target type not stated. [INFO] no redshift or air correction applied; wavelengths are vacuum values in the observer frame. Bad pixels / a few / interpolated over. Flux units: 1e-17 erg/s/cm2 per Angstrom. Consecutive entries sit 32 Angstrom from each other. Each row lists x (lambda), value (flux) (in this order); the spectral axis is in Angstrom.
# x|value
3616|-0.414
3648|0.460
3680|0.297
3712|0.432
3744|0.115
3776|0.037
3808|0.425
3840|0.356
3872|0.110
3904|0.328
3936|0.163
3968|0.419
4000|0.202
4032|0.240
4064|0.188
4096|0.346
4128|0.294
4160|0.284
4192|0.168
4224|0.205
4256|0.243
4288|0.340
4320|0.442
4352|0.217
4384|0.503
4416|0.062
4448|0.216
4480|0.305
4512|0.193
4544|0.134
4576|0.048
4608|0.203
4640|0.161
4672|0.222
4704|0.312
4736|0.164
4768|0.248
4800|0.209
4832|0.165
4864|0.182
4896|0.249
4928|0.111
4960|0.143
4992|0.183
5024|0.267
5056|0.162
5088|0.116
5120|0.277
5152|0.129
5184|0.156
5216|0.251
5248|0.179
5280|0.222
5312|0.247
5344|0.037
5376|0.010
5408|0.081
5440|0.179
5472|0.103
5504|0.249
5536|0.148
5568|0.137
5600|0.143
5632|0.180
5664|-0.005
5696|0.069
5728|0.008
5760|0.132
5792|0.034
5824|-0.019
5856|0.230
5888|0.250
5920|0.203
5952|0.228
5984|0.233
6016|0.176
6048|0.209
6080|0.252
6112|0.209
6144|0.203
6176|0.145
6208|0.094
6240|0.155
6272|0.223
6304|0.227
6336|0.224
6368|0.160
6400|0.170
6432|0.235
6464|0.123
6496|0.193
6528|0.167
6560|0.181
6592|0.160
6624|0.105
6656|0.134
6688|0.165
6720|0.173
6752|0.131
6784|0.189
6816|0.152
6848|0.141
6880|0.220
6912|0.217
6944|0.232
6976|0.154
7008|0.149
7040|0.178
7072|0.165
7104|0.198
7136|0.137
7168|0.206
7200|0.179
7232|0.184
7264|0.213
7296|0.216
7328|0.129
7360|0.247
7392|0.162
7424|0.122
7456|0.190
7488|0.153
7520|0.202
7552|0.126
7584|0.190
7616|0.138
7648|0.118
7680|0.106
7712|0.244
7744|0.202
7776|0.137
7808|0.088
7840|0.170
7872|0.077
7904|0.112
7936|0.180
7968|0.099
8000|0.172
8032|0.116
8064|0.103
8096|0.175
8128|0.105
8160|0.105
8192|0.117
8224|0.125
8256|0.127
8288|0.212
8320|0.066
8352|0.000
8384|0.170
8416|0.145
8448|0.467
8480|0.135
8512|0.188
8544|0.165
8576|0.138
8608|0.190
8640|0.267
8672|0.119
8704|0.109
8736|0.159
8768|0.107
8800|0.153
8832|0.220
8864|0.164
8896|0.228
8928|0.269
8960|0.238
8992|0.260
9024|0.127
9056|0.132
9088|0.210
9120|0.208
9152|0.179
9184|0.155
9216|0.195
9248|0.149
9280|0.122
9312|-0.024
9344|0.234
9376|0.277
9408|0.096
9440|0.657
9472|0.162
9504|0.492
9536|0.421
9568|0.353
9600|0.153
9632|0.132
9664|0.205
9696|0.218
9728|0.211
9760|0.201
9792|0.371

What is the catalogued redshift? 1.27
